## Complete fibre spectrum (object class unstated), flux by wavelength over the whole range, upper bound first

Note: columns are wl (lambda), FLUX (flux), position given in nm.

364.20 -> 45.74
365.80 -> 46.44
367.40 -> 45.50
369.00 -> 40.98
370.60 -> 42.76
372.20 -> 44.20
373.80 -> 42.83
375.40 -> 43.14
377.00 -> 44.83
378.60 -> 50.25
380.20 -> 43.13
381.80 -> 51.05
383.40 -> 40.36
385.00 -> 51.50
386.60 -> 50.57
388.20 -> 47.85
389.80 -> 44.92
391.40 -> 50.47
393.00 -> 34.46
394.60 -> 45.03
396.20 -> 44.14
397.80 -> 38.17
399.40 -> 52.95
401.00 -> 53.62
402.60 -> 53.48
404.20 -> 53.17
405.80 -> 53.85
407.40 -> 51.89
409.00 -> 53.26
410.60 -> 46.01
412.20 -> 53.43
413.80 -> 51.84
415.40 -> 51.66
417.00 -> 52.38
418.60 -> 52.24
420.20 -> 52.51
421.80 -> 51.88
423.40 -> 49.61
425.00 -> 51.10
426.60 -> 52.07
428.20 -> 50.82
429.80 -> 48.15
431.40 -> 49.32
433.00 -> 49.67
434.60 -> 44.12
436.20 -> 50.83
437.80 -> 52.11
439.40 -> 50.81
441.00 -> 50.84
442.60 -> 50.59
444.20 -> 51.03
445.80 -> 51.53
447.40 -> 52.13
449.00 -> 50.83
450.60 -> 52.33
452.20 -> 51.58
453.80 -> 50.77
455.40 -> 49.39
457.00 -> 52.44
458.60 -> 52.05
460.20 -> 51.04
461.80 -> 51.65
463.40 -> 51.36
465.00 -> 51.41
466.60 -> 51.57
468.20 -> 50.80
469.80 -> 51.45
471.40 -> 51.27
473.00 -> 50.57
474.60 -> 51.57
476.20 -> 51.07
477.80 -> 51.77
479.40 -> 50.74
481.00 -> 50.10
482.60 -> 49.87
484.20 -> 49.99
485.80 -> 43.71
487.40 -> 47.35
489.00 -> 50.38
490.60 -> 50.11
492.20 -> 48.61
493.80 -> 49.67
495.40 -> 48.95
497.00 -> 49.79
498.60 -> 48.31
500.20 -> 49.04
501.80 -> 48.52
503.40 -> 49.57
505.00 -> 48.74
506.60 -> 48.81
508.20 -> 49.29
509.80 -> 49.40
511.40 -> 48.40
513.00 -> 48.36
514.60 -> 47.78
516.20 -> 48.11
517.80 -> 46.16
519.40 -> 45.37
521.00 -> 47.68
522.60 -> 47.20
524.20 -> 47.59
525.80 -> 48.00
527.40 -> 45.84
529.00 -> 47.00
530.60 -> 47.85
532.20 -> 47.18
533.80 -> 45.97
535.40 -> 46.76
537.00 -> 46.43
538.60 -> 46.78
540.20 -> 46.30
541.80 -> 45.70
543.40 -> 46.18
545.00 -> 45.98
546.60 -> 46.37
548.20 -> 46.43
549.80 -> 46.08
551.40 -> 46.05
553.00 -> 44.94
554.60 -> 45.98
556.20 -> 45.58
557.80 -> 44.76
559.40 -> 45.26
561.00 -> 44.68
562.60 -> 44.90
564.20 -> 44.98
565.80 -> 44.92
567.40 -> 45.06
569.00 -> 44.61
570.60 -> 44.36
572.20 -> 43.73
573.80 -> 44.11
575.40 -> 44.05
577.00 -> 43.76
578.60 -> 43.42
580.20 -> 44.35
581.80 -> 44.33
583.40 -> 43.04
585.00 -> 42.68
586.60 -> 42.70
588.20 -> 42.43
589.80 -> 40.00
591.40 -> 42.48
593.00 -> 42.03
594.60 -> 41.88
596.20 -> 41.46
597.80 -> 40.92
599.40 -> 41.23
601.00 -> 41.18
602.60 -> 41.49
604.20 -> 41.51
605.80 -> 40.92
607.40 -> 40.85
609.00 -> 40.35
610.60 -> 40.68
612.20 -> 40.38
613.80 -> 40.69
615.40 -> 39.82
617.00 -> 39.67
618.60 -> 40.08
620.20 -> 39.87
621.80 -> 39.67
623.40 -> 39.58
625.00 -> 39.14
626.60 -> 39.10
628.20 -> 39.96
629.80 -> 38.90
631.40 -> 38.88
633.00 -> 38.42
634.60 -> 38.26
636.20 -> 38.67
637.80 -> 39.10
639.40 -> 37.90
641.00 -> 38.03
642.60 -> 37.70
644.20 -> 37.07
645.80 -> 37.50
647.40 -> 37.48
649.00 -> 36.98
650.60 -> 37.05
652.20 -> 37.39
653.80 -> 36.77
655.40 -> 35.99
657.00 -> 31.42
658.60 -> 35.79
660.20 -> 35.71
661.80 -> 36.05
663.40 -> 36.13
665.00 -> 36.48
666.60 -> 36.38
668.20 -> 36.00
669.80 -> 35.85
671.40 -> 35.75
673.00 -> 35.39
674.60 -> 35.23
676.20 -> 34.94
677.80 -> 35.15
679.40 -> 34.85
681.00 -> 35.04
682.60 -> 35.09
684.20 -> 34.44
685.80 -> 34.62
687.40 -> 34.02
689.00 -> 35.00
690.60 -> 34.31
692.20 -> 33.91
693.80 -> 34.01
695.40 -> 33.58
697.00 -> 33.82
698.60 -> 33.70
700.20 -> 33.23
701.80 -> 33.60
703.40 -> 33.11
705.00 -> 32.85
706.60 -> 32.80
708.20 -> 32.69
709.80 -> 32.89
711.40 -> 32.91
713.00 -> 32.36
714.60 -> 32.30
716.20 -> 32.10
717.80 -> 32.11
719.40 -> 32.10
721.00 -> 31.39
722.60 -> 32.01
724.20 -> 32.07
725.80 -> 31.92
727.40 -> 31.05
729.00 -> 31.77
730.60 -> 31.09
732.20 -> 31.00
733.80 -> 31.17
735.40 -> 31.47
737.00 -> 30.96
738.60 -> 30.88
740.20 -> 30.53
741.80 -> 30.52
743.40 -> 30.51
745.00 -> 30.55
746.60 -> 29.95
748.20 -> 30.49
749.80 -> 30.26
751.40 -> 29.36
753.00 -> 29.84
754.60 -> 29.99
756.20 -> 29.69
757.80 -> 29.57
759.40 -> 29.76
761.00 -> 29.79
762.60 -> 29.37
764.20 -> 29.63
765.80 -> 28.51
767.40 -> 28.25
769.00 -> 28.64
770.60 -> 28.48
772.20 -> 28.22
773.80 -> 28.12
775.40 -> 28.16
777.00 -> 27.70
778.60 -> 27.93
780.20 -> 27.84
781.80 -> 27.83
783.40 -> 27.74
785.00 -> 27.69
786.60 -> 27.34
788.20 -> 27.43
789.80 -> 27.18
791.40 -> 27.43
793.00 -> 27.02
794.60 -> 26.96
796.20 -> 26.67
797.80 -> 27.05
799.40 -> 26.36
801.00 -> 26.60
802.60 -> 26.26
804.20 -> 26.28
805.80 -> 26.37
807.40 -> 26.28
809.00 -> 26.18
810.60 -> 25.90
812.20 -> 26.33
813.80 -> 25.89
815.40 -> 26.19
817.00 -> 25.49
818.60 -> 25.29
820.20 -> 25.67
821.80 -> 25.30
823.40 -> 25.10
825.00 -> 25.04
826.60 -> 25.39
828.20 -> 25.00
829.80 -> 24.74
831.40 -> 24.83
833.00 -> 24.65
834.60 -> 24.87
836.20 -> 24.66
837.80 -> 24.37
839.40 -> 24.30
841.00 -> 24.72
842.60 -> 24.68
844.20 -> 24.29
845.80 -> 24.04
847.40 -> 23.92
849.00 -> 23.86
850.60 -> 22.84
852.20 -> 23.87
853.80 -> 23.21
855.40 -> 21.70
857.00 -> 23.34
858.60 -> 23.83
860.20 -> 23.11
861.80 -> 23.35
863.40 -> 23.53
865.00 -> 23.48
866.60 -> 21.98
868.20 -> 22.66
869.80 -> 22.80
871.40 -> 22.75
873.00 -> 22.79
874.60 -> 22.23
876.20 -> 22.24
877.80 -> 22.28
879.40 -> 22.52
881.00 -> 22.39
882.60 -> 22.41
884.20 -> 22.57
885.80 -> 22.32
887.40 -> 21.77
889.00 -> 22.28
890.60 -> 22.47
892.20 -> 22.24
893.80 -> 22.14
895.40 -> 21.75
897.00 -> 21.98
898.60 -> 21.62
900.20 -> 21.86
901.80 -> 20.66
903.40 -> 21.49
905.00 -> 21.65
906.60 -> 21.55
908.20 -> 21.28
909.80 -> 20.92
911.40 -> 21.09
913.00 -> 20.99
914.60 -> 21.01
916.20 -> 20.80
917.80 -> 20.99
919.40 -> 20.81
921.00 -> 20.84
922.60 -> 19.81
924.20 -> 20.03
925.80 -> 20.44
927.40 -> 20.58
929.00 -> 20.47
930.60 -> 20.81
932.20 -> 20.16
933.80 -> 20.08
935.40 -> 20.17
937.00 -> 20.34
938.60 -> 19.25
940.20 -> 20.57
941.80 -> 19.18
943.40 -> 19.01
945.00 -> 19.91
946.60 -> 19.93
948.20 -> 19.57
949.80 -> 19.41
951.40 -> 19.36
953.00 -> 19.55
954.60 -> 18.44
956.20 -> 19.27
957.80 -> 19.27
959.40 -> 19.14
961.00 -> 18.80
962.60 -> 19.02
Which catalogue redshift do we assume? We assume 0.000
